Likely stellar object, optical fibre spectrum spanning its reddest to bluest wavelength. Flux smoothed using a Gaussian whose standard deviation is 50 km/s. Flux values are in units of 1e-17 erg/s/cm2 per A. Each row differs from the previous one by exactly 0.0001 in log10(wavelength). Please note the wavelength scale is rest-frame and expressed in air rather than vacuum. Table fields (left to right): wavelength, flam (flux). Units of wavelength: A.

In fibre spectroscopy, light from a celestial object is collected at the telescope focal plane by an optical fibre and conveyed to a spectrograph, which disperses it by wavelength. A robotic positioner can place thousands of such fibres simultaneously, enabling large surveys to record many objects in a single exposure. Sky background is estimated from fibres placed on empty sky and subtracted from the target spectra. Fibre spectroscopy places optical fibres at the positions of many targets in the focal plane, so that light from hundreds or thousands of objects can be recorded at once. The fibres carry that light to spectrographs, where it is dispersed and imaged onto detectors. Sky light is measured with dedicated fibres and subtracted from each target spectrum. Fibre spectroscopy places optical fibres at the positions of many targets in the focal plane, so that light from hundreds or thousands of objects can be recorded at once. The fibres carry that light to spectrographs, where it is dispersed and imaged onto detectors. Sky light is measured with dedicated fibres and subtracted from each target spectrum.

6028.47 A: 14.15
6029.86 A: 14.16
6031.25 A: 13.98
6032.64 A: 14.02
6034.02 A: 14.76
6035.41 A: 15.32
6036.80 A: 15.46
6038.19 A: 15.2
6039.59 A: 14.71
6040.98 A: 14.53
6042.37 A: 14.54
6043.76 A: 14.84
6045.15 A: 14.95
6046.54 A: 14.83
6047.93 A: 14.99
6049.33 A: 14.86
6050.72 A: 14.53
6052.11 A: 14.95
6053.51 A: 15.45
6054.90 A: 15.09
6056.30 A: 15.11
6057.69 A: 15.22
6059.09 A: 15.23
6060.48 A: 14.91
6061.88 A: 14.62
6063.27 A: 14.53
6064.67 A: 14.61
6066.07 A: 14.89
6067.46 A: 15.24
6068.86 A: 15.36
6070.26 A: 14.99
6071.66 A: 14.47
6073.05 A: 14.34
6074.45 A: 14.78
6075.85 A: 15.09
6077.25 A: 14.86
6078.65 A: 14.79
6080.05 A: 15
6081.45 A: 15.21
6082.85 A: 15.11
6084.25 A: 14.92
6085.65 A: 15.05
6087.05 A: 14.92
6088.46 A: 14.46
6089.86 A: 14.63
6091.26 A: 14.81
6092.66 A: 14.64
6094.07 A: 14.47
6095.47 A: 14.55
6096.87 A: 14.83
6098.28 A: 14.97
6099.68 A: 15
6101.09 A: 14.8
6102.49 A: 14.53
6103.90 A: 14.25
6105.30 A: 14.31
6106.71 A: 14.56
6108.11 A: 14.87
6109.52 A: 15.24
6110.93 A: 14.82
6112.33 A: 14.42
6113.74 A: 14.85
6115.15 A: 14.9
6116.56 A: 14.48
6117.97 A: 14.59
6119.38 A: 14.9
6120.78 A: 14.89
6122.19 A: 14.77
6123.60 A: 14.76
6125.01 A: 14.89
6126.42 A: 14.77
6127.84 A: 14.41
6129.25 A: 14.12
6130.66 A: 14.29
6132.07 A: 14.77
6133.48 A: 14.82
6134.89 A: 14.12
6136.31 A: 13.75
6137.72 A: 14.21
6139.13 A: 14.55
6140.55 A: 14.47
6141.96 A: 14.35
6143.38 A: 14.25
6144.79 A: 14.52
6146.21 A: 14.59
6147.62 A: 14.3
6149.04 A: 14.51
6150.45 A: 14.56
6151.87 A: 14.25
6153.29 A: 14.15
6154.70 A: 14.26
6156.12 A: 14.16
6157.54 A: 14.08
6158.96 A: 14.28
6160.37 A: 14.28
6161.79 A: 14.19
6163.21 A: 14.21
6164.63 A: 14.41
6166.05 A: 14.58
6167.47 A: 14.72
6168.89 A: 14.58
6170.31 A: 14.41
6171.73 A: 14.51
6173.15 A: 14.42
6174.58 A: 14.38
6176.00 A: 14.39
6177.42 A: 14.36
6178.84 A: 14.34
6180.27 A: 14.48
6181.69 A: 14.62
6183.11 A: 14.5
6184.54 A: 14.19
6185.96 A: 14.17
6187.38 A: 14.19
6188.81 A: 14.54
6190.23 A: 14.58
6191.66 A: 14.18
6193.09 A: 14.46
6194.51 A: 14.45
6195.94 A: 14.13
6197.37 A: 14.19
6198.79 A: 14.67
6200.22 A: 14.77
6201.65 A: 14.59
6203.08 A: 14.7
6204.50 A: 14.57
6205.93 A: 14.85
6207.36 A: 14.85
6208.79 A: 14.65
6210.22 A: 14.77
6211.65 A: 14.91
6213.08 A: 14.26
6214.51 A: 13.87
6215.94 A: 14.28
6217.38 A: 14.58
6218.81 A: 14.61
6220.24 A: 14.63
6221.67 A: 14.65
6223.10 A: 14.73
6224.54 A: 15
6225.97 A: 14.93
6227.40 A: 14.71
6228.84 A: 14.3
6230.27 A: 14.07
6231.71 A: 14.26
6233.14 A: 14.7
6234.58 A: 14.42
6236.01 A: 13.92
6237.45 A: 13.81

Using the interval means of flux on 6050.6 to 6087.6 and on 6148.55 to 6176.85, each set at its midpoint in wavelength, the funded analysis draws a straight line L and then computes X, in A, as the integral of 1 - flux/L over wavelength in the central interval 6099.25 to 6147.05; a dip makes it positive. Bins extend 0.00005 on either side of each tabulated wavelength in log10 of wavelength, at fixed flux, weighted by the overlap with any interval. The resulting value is 0.1 A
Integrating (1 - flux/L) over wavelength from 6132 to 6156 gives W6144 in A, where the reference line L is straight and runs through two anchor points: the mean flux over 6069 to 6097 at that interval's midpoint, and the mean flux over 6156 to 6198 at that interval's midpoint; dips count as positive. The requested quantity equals 0.3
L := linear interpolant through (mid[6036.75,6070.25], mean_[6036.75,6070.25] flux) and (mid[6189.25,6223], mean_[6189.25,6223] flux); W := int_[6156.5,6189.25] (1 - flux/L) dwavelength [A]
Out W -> 0.5 A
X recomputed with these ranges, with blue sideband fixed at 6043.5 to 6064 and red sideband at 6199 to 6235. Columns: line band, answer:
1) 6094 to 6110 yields 0.15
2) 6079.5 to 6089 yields -0.05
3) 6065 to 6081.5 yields 0.00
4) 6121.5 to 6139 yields 0.36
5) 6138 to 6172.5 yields 0.80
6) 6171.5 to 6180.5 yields 0.17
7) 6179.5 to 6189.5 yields 0.19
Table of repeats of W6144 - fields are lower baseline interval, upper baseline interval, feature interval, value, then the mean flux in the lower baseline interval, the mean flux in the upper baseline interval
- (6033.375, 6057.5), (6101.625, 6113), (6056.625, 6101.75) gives -0.22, 15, 14.6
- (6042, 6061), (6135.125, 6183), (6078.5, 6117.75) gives -0.13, 15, 14.4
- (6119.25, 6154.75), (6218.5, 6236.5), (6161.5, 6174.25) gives 0.04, 14.5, 14.5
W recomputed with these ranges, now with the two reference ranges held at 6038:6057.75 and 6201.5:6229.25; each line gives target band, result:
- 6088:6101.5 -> 0.1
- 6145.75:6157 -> 0.3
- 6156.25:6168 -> 0.3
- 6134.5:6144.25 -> 0.3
